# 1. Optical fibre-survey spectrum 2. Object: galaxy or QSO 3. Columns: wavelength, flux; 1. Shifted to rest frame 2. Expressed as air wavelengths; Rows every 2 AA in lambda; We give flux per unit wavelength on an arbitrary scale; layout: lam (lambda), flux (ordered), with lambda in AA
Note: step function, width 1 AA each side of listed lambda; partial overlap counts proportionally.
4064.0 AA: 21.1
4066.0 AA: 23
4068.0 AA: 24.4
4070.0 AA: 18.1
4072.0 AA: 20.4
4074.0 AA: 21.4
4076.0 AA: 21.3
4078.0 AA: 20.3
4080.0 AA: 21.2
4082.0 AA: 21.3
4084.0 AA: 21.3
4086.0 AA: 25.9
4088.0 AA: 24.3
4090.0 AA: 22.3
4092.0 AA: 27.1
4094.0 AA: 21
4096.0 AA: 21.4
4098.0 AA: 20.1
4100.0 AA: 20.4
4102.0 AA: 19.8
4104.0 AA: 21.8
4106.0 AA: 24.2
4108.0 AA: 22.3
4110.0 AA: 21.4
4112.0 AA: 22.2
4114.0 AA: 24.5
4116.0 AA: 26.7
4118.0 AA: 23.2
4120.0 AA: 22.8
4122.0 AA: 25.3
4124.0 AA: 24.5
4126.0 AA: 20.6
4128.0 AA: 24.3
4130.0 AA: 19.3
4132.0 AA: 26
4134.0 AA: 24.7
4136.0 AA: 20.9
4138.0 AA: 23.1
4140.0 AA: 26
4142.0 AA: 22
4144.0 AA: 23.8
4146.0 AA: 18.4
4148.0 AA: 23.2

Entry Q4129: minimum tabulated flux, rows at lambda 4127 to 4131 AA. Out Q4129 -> 19.3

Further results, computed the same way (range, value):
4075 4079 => 20.3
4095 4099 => 20.1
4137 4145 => 22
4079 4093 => 21.2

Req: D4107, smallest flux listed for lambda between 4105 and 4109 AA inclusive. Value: 22.3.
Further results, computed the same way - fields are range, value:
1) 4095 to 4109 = 19.8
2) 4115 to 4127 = 20.6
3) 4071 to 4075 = 20.4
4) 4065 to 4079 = 18.1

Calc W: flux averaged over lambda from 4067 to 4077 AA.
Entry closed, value 21.1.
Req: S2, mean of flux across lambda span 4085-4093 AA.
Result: 24.9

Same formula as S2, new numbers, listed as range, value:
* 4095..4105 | 20.7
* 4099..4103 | 20.1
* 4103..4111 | 22.4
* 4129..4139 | 22.8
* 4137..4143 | 23.7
